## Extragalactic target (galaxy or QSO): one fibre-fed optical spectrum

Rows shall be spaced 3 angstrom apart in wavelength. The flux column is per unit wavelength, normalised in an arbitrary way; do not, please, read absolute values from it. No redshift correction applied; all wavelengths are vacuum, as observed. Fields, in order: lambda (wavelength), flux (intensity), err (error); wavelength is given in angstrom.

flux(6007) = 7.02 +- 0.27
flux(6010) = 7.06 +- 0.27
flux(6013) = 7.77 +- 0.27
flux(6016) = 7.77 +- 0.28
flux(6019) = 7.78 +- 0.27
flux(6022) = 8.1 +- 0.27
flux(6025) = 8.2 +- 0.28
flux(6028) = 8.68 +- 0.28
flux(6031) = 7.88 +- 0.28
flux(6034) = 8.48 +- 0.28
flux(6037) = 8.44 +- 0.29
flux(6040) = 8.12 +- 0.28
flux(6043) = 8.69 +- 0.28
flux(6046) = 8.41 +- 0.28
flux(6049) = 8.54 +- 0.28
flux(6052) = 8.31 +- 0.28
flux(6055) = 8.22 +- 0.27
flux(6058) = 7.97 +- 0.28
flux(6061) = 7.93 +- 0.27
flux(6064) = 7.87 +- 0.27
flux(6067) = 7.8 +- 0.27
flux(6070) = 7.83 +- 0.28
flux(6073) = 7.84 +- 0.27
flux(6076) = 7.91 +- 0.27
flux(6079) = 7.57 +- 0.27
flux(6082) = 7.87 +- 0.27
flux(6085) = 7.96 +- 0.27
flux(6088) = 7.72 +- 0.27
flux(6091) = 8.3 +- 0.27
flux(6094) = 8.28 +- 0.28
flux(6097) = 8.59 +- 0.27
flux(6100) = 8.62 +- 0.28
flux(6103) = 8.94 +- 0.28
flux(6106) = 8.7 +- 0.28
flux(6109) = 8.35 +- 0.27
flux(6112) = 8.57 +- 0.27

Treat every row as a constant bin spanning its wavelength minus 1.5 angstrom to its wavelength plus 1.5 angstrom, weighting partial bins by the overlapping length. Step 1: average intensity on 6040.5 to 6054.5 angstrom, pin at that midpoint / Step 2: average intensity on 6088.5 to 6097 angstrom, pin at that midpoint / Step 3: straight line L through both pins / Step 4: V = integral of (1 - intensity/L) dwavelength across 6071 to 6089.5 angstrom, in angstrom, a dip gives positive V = 1.1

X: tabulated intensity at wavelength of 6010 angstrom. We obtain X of 7.06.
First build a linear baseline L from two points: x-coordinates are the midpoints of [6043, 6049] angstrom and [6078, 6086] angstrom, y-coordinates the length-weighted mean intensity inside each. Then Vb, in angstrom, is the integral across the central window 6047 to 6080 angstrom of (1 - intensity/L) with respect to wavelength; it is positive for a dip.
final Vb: 0.7 angstrom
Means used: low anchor 8.51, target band 7.99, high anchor 7.8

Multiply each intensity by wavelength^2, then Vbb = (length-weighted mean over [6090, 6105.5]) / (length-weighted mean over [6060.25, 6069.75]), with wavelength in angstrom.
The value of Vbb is 1.10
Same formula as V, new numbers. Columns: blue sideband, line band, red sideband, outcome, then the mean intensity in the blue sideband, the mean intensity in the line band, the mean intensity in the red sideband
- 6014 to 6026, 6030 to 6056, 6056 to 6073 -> -1.4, 7.94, 8.35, 7.89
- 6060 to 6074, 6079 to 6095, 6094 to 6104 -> 0.7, 7.85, 7.98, 8.64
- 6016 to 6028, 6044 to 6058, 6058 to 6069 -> -0.7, 8.08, 8.34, 7.88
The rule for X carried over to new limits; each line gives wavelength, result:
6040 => 8.12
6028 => 8.68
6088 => 7.72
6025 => 8.2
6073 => 7.84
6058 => 7.97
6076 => 7.91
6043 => 8.69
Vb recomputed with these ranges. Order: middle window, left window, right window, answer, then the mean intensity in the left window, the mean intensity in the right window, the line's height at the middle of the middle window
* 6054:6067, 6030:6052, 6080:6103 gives 0.5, 8.37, 8.23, 8.32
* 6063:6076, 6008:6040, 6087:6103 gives 0.6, 8.01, 8.38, 8.25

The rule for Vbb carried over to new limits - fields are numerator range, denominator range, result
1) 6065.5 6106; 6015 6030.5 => 1.02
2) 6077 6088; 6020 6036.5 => 0.96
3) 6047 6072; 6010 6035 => 1.02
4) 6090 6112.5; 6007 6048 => 1.08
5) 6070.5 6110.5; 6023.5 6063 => 1.00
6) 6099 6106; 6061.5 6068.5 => 1.13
